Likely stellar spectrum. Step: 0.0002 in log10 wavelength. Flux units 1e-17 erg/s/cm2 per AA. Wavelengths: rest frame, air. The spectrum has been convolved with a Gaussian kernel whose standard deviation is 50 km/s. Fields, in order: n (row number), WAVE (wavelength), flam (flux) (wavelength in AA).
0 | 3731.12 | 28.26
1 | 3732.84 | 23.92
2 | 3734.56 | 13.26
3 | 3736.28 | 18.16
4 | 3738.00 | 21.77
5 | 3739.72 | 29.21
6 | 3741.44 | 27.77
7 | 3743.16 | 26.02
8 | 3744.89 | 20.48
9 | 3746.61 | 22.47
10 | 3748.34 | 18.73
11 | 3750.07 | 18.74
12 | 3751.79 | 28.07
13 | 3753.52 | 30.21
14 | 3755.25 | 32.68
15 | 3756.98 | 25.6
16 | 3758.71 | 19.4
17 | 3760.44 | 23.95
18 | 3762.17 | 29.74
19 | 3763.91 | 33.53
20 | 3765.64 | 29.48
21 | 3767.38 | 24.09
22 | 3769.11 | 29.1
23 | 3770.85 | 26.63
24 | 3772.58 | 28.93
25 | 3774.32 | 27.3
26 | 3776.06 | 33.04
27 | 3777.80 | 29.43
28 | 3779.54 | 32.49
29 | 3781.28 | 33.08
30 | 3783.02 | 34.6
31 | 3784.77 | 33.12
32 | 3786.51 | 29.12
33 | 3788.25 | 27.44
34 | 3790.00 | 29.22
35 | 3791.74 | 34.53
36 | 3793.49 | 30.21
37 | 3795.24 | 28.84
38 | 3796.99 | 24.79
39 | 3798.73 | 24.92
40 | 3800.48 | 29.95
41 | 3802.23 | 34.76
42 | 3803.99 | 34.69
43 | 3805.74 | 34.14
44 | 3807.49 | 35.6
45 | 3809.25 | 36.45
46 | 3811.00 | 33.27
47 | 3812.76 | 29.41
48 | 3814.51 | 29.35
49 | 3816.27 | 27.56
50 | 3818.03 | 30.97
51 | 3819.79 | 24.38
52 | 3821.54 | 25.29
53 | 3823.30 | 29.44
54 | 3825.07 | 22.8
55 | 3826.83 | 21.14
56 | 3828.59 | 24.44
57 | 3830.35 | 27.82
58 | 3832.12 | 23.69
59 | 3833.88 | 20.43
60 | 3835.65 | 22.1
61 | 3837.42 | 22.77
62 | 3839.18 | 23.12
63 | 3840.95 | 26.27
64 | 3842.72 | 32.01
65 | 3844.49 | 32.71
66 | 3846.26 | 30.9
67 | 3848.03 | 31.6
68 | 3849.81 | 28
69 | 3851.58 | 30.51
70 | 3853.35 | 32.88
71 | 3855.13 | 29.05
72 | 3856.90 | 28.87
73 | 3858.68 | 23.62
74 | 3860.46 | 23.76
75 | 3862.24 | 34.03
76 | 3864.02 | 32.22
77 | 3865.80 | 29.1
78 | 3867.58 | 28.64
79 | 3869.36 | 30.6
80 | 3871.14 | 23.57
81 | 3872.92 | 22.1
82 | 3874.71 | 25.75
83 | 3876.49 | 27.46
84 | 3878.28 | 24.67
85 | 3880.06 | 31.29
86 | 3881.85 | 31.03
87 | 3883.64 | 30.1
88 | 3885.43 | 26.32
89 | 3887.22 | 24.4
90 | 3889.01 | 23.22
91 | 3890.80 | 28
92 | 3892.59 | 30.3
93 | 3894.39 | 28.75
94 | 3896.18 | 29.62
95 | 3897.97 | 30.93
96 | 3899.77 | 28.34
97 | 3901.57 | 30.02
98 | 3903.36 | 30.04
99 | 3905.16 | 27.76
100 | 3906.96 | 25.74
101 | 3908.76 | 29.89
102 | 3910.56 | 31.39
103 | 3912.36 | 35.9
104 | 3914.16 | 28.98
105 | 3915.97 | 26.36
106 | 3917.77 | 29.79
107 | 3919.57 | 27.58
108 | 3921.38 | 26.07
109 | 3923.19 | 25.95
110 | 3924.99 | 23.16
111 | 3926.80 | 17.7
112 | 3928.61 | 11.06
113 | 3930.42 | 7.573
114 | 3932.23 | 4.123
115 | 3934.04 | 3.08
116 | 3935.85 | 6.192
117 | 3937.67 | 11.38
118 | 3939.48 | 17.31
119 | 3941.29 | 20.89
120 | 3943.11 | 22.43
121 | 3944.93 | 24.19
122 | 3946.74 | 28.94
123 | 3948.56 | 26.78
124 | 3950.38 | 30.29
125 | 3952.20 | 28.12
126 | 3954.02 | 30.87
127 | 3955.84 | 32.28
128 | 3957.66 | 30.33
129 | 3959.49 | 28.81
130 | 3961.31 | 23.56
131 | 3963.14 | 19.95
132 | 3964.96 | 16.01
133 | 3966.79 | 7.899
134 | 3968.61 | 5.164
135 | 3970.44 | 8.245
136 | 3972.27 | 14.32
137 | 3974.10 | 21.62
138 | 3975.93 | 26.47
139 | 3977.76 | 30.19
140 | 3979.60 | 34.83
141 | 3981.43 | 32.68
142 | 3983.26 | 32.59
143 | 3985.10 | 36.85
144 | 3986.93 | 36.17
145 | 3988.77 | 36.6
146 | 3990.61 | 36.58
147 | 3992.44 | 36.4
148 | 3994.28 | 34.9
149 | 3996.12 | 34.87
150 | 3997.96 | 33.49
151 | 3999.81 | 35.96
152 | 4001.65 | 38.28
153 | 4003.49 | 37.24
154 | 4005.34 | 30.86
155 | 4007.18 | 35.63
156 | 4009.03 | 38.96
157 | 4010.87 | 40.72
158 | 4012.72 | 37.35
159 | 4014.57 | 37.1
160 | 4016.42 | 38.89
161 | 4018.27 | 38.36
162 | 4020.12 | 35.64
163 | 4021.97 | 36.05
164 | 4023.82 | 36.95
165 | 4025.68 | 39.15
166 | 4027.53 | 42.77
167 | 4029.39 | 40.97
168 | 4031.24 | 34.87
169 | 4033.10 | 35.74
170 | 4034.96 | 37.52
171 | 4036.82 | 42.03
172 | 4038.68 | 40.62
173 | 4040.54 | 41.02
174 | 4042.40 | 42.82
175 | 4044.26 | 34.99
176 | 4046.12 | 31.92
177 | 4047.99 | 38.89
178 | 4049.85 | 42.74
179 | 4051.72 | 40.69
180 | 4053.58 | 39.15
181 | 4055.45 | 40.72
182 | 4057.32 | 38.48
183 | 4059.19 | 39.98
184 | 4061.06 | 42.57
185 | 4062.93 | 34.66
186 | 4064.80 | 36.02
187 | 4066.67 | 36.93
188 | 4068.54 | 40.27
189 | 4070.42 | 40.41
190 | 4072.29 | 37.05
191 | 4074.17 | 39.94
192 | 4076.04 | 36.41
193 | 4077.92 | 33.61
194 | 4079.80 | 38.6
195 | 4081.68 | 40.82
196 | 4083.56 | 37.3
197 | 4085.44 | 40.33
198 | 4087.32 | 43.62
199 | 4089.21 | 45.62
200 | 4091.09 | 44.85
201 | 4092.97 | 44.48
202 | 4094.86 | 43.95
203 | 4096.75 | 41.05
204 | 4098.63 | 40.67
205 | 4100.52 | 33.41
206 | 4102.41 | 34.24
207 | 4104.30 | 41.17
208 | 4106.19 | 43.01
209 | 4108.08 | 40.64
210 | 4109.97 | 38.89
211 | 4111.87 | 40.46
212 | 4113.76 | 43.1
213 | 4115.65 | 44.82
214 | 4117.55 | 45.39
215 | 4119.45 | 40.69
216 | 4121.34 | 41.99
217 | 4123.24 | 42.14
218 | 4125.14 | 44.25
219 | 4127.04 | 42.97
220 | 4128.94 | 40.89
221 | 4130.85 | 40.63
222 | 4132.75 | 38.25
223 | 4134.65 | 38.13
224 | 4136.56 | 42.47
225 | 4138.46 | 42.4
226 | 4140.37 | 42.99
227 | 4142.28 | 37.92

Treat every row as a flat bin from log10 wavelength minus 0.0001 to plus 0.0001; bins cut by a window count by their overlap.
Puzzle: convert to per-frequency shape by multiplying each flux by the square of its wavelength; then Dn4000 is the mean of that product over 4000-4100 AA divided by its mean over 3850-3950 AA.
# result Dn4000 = 1.67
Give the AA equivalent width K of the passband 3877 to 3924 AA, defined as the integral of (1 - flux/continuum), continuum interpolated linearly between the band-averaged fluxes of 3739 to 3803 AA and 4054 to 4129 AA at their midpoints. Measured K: 6.5 AA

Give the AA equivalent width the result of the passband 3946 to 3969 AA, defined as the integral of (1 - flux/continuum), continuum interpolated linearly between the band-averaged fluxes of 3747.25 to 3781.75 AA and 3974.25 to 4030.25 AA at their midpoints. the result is 6.8 AA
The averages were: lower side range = 27.6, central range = 24.1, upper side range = 35.9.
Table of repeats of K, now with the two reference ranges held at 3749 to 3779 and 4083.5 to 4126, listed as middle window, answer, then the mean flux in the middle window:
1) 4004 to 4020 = 0.3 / 37.1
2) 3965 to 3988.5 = 8.1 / 24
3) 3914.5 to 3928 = 3.6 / 25.1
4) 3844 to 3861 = 1.1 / 29.2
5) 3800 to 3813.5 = -2.0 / 33.7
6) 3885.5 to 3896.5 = 1.9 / 27.2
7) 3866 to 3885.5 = 2.9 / 27.5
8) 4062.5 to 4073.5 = 0.7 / 37.8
